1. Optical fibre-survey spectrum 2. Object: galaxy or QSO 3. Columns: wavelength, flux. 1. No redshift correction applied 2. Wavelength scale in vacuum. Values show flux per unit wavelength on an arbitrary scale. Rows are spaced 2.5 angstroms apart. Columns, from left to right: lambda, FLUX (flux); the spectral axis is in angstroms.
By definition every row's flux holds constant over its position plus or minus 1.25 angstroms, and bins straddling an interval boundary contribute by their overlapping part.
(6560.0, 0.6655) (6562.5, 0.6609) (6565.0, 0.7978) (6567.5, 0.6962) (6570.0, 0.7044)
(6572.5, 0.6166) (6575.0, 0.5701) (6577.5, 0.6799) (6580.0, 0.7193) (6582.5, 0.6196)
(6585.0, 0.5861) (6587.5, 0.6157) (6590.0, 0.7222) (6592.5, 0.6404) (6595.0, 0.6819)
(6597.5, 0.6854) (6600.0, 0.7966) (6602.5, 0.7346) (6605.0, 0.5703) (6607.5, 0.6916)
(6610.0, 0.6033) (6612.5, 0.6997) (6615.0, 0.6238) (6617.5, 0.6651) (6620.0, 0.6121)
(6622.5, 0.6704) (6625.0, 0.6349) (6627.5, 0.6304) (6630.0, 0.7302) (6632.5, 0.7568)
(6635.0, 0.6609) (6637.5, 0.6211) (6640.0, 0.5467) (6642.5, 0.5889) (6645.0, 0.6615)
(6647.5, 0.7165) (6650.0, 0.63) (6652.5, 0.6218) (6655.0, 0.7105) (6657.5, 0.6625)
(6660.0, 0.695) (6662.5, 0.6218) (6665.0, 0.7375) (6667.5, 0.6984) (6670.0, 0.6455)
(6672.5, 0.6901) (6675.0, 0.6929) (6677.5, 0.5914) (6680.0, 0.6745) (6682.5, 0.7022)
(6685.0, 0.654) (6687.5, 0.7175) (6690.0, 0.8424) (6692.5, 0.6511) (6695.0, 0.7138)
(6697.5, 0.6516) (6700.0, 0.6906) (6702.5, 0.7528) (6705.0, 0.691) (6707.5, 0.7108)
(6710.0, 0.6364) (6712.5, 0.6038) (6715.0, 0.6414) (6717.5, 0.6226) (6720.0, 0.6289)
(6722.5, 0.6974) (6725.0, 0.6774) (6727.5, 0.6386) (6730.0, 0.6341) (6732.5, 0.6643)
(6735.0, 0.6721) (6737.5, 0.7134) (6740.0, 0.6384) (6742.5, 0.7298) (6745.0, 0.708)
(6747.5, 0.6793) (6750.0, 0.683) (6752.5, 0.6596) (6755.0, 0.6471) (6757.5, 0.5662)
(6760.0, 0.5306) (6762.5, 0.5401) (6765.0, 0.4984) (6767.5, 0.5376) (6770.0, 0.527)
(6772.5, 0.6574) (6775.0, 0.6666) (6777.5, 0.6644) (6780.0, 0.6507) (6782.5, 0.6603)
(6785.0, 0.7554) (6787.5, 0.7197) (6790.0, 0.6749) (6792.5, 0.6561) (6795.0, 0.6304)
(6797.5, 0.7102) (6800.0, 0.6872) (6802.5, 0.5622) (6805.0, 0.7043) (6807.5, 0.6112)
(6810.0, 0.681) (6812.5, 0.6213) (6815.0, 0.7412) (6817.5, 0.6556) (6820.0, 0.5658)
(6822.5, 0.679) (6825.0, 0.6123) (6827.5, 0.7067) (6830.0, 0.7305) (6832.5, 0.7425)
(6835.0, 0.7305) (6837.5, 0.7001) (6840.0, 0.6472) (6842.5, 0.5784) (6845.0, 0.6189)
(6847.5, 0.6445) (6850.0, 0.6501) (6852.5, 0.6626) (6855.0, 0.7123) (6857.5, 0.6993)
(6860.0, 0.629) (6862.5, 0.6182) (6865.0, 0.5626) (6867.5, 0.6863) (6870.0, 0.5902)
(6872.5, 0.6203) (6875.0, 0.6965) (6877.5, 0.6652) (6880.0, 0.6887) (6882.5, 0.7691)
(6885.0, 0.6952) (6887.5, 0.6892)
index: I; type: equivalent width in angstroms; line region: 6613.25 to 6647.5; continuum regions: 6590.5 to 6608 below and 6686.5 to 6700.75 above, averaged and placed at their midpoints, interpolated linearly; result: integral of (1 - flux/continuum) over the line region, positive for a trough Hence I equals 2.2 angstroms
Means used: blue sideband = 0.687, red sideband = 0.712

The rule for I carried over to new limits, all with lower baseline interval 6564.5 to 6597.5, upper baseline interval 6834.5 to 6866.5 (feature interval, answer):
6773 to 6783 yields -0.12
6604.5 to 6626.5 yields 0.59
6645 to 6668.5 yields -0.61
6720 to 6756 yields -1.01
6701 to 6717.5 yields -0.32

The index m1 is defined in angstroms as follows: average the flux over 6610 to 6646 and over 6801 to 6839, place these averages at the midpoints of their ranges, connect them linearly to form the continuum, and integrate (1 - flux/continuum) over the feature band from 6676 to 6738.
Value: -1.6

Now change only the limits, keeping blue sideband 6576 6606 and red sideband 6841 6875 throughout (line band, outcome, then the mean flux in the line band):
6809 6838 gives -1.7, 0.68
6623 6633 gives -0.2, 0.682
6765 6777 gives 1.1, 0.591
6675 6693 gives -0.9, 0.692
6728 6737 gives -0.1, 0.66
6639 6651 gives 0.6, 0.63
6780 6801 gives -1.2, 0.685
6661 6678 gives -0.3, 0.672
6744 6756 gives -0.4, 0.675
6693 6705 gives -0.7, 0.698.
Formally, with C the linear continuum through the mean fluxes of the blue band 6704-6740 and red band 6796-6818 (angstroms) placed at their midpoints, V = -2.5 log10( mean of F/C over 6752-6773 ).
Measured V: 0.17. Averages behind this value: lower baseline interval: 0.658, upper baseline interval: 0.664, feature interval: 0.568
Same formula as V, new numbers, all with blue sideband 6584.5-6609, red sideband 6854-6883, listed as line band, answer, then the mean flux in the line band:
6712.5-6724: 0.04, 0.643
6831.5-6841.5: -0.07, 0.701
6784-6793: -0.06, 0.704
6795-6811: 0.01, 0.657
